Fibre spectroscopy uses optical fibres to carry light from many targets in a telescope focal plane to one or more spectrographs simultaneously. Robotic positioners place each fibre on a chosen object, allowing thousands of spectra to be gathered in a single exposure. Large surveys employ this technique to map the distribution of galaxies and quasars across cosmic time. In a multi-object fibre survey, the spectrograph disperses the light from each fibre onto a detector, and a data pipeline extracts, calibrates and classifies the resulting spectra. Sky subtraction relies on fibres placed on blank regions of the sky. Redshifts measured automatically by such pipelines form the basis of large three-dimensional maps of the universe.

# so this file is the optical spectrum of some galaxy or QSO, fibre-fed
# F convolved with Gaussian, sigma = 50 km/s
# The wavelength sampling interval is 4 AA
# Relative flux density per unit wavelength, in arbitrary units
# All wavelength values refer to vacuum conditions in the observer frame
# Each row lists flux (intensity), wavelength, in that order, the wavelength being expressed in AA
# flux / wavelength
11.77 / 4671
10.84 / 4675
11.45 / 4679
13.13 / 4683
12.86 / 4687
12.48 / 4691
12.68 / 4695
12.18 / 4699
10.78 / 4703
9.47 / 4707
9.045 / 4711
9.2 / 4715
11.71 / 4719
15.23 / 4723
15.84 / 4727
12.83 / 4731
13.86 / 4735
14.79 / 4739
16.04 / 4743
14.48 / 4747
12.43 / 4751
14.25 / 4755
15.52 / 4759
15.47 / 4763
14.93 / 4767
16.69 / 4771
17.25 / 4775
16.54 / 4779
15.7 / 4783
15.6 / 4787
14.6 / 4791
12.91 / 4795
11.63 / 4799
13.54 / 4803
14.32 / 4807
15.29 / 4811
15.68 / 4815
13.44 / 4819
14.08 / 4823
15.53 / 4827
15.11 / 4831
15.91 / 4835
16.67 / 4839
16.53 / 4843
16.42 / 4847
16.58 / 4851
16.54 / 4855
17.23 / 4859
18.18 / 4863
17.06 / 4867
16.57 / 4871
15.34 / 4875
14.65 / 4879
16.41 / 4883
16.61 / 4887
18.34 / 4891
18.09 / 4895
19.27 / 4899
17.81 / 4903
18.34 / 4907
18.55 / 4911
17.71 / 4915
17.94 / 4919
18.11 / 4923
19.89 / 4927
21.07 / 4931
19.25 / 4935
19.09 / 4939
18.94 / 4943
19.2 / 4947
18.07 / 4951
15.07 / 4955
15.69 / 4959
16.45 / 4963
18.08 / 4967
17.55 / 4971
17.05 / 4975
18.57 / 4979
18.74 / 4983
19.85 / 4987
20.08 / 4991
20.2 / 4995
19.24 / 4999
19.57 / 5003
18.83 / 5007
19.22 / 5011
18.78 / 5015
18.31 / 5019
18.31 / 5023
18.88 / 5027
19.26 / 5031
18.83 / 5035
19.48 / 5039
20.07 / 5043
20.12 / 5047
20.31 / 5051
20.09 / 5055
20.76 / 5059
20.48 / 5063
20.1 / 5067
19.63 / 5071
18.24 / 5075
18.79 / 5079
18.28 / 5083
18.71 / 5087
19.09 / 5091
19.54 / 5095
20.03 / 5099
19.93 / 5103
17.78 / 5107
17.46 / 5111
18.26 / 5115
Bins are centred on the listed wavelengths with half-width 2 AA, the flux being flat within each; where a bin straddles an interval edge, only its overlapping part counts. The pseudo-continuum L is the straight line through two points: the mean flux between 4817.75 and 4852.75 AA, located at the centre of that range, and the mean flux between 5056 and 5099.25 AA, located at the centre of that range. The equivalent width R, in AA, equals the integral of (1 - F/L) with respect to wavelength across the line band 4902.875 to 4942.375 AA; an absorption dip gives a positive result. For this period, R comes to -4.3 AA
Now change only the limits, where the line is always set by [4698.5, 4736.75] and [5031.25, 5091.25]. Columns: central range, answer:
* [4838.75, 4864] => -3.2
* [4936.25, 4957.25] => -1.3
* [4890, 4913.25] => -3.4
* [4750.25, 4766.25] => -2.1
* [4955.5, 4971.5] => 0.6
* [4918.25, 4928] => -1.2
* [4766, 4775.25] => -2.2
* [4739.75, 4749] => -1.9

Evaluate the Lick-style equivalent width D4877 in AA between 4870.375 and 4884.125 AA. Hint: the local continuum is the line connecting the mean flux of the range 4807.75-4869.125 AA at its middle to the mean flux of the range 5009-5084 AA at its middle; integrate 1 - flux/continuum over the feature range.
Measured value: 0.8 AA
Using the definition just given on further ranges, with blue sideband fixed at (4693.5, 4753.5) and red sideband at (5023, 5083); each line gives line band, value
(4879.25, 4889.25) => -0.1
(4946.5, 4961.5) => 0.6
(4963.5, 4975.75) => 0.2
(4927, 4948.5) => -3.0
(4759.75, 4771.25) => -1.6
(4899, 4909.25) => -1.2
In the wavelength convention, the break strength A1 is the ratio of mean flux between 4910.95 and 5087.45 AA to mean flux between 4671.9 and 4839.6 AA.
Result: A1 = 1.37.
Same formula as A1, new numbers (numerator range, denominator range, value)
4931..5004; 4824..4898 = 1.11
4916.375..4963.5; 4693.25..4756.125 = 1.43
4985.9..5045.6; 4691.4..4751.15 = 1.52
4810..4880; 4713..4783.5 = 1.10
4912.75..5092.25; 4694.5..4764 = 1.44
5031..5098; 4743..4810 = 1.32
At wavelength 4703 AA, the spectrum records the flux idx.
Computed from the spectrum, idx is 10.78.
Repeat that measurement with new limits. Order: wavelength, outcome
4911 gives 18.55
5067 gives 20.1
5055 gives 20.09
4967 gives 18.08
